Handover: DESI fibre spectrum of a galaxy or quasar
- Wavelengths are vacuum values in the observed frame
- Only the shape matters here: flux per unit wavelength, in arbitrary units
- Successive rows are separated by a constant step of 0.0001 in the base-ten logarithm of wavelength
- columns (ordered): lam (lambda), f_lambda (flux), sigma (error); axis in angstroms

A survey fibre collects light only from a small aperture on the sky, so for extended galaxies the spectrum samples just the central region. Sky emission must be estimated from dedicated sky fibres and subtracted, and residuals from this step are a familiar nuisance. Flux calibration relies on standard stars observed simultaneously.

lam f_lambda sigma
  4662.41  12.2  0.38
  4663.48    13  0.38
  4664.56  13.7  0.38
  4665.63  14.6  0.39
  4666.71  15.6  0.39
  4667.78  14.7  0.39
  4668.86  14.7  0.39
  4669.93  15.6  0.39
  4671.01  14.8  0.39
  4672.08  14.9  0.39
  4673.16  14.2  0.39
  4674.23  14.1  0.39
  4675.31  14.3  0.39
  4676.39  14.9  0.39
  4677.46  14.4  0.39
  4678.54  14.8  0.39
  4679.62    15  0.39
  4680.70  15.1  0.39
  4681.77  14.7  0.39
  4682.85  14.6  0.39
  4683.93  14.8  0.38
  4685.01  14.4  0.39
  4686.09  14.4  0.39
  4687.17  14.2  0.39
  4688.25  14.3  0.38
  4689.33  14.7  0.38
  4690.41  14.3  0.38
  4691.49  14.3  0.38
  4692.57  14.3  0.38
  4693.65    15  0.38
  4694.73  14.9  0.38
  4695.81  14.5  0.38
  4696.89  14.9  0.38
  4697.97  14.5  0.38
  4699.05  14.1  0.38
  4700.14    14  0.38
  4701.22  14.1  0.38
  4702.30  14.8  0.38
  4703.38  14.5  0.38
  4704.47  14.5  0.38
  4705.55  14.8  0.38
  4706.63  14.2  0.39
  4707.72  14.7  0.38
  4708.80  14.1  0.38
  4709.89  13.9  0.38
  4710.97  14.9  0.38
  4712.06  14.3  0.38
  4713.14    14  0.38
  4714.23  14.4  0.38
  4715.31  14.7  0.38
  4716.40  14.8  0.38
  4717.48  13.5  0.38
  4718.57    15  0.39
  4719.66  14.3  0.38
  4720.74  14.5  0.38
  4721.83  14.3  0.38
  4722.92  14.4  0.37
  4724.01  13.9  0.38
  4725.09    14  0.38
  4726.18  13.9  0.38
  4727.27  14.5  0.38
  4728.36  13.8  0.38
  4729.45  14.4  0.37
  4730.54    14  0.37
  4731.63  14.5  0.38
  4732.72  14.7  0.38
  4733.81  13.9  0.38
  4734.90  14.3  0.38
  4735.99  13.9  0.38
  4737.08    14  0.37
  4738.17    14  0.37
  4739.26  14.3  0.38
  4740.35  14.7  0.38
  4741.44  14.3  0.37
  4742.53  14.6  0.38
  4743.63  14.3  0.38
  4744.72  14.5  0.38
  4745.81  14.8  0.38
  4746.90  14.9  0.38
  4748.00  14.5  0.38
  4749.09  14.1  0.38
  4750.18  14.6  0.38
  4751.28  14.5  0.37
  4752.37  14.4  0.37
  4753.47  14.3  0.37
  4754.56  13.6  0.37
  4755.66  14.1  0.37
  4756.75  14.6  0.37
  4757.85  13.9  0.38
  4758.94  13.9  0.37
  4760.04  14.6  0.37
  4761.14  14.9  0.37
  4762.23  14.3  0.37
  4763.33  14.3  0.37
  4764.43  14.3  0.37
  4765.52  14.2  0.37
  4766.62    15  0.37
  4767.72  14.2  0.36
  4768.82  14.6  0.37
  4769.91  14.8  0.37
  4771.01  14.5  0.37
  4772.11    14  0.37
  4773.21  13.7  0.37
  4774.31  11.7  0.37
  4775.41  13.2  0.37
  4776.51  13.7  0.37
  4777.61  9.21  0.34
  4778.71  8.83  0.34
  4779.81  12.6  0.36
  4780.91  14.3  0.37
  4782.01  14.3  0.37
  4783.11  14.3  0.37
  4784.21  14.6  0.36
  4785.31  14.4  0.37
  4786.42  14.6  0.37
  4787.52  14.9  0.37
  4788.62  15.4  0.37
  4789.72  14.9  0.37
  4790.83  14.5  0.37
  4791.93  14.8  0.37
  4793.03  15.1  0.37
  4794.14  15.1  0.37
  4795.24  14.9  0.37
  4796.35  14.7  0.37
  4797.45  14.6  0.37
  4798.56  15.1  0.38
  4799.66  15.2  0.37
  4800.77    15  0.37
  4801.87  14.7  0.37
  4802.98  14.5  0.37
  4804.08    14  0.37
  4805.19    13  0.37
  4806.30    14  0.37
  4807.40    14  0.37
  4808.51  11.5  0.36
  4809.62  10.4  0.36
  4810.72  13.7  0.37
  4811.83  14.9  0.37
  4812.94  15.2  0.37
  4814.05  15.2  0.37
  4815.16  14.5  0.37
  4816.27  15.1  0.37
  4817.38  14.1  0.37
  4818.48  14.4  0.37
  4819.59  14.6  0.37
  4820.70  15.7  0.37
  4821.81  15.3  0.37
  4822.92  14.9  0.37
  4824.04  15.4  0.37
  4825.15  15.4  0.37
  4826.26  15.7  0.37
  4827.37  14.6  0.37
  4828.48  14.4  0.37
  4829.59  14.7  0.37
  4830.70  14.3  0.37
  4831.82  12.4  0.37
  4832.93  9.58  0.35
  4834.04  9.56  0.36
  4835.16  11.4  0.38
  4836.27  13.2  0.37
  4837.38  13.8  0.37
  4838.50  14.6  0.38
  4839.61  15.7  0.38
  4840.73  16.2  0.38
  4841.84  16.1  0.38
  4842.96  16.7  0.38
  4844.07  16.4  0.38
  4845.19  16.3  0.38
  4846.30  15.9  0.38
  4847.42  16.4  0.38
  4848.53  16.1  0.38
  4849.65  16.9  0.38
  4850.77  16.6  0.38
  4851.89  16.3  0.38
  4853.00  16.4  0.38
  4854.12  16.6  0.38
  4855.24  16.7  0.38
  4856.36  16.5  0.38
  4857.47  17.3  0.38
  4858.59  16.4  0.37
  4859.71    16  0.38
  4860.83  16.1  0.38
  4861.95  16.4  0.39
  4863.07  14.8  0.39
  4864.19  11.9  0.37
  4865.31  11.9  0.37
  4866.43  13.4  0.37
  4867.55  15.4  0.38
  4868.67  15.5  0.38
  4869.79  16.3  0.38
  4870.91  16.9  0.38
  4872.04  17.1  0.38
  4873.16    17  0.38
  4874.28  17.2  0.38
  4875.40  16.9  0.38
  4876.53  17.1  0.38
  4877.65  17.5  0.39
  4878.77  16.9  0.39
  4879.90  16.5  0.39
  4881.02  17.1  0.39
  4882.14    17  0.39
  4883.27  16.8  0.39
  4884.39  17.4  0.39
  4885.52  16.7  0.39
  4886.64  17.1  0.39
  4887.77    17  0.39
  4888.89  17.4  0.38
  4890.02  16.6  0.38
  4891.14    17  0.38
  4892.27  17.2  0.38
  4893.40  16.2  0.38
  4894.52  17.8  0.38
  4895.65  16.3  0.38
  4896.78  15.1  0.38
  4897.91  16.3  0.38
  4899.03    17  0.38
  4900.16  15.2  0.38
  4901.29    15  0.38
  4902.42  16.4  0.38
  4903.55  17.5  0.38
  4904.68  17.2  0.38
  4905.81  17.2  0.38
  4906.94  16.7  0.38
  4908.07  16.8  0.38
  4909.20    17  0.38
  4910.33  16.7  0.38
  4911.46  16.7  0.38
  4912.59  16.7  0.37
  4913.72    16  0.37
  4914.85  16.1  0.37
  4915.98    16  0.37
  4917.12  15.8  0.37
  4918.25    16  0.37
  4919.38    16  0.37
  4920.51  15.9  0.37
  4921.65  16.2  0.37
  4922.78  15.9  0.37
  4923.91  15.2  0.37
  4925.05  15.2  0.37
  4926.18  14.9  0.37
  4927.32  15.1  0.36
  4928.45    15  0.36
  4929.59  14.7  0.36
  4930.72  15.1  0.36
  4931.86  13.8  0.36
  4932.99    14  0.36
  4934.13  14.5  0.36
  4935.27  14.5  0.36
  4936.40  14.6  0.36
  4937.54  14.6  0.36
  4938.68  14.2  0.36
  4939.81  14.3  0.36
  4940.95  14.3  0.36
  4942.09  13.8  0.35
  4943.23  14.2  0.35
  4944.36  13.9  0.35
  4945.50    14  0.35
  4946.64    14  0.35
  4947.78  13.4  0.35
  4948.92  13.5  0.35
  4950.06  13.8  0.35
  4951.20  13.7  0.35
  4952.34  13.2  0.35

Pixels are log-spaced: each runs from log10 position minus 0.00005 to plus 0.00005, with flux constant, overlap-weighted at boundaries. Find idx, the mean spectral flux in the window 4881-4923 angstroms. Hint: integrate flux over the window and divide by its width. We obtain 16.6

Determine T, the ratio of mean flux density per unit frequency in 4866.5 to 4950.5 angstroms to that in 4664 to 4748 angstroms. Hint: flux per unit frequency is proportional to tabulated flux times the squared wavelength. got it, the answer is 1.2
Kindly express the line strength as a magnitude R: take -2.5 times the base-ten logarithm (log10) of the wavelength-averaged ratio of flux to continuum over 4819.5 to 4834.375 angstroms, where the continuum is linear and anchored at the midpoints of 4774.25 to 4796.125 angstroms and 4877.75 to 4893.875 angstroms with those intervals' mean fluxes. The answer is 0.08 mag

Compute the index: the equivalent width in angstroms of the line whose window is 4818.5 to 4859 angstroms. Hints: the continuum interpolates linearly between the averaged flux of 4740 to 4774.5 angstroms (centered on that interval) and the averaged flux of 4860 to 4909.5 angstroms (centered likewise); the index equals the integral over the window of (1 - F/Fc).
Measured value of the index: 1.3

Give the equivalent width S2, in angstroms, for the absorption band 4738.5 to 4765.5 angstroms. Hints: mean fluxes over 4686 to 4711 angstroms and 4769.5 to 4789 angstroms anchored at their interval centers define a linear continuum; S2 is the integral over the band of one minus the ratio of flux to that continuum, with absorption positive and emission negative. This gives -1.1 angstroms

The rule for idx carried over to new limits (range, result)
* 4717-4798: 14.2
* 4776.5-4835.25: 14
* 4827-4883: 15.5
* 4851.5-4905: 16.3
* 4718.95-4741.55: 14.2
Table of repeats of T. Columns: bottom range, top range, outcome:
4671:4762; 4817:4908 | 1.16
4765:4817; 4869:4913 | 1.25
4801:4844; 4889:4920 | 1.20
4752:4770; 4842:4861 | 1.19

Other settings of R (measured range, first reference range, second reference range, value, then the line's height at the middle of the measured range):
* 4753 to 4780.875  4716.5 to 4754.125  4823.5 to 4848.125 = 0.056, 14.4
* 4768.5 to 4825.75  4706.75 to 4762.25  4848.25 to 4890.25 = 0.080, 15.2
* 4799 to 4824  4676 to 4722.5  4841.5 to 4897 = 0.103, 15.7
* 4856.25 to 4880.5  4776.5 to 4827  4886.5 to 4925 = -0.021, 15.6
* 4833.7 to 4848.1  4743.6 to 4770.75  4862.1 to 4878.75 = 0.035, 15.4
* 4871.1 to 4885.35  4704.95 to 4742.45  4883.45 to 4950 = -0.109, 15.4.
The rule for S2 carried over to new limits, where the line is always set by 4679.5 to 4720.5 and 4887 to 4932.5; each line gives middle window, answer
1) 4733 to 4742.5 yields 0.4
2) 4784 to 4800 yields 0.4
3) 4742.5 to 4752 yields 0.2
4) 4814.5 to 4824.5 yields 0.4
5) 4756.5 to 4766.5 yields 0.4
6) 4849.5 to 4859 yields -0.6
